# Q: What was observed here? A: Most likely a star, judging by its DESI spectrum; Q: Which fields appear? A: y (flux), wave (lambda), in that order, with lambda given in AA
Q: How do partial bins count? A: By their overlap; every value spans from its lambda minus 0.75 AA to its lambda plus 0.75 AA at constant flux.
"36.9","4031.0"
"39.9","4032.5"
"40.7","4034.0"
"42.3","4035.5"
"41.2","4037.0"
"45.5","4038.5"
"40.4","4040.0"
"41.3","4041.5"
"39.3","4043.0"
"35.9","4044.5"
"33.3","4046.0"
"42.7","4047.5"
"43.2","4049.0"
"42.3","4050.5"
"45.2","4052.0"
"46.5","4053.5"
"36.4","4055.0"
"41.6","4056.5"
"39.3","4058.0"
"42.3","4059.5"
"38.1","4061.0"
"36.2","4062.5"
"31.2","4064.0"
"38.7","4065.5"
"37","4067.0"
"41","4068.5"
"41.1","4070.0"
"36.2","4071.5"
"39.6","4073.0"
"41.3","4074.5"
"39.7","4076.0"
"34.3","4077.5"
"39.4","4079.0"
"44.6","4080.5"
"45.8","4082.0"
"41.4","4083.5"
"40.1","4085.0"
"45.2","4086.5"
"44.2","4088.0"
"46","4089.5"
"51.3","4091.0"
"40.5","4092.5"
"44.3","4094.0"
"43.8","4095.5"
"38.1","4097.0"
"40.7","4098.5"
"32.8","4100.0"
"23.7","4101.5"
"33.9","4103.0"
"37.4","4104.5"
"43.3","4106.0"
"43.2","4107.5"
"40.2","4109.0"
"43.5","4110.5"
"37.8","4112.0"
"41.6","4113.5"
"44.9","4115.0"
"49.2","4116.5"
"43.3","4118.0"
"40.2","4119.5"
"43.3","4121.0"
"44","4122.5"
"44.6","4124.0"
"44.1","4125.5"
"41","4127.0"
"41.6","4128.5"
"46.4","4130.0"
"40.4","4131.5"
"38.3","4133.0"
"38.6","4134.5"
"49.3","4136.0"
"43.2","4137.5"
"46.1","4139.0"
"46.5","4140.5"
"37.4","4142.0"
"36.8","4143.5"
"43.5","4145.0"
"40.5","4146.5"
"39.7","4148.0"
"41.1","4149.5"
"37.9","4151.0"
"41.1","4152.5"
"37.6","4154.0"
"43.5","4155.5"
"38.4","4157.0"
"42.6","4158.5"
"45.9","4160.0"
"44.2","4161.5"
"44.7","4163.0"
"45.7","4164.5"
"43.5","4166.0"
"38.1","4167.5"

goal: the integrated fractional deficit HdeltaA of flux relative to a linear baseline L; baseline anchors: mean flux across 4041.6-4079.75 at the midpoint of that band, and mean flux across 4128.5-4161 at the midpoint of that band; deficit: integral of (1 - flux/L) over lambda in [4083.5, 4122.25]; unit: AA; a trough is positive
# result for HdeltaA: -0.8 AA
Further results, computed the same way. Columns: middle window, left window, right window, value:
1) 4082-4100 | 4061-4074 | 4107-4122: -1.21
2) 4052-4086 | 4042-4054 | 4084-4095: 2.31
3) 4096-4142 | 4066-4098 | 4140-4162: -0.03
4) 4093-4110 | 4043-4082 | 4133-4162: 0.89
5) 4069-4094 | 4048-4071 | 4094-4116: -1.49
